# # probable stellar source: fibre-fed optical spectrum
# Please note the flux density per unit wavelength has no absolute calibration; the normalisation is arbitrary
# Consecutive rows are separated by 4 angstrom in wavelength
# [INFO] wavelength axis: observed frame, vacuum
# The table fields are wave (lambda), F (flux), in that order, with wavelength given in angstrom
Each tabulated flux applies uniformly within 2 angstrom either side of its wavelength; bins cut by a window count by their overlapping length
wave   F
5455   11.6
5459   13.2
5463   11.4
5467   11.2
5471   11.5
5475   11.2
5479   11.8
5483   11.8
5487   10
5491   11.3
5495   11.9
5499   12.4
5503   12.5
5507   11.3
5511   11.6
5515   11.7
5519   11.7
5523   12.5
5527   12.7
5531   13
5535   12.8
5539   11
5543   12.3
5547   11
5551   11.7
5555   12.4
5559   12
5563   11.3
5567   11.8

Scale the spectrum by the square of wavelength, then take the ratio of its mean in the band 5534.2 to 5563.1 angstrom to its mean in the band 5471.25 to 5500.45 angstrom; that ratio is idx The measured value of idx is 1.1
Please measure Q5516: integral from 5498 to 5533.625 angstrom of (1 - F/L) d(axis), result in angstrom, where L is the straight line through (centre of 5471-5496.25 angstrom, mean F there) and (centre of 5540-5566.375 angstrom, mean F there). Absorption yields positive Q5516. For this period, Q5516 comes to -2.0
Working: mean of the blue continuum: 11.3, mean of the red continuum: 11.8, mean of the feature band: 12.2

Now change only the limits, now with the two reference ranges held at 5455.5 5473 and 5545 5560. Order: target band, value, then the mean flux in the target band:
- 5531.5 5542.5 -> -0.31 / 12.1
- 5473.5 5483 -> 0.18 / 11.6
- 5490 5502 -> -0.18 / 12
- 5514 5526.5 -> -0.32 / 12.1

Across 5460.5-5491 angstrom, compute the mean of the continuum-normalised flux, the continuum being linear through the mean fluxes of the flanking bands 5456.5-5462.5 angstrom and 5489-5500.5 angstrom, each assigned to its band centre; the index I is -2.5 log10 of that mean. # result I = 0.088 mag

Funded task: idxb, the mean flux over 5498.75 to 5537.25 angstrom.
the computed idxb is 12.2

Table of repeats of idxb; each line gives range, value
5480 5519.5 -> 11.6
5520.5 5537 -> 12.7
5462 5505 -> 11.5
